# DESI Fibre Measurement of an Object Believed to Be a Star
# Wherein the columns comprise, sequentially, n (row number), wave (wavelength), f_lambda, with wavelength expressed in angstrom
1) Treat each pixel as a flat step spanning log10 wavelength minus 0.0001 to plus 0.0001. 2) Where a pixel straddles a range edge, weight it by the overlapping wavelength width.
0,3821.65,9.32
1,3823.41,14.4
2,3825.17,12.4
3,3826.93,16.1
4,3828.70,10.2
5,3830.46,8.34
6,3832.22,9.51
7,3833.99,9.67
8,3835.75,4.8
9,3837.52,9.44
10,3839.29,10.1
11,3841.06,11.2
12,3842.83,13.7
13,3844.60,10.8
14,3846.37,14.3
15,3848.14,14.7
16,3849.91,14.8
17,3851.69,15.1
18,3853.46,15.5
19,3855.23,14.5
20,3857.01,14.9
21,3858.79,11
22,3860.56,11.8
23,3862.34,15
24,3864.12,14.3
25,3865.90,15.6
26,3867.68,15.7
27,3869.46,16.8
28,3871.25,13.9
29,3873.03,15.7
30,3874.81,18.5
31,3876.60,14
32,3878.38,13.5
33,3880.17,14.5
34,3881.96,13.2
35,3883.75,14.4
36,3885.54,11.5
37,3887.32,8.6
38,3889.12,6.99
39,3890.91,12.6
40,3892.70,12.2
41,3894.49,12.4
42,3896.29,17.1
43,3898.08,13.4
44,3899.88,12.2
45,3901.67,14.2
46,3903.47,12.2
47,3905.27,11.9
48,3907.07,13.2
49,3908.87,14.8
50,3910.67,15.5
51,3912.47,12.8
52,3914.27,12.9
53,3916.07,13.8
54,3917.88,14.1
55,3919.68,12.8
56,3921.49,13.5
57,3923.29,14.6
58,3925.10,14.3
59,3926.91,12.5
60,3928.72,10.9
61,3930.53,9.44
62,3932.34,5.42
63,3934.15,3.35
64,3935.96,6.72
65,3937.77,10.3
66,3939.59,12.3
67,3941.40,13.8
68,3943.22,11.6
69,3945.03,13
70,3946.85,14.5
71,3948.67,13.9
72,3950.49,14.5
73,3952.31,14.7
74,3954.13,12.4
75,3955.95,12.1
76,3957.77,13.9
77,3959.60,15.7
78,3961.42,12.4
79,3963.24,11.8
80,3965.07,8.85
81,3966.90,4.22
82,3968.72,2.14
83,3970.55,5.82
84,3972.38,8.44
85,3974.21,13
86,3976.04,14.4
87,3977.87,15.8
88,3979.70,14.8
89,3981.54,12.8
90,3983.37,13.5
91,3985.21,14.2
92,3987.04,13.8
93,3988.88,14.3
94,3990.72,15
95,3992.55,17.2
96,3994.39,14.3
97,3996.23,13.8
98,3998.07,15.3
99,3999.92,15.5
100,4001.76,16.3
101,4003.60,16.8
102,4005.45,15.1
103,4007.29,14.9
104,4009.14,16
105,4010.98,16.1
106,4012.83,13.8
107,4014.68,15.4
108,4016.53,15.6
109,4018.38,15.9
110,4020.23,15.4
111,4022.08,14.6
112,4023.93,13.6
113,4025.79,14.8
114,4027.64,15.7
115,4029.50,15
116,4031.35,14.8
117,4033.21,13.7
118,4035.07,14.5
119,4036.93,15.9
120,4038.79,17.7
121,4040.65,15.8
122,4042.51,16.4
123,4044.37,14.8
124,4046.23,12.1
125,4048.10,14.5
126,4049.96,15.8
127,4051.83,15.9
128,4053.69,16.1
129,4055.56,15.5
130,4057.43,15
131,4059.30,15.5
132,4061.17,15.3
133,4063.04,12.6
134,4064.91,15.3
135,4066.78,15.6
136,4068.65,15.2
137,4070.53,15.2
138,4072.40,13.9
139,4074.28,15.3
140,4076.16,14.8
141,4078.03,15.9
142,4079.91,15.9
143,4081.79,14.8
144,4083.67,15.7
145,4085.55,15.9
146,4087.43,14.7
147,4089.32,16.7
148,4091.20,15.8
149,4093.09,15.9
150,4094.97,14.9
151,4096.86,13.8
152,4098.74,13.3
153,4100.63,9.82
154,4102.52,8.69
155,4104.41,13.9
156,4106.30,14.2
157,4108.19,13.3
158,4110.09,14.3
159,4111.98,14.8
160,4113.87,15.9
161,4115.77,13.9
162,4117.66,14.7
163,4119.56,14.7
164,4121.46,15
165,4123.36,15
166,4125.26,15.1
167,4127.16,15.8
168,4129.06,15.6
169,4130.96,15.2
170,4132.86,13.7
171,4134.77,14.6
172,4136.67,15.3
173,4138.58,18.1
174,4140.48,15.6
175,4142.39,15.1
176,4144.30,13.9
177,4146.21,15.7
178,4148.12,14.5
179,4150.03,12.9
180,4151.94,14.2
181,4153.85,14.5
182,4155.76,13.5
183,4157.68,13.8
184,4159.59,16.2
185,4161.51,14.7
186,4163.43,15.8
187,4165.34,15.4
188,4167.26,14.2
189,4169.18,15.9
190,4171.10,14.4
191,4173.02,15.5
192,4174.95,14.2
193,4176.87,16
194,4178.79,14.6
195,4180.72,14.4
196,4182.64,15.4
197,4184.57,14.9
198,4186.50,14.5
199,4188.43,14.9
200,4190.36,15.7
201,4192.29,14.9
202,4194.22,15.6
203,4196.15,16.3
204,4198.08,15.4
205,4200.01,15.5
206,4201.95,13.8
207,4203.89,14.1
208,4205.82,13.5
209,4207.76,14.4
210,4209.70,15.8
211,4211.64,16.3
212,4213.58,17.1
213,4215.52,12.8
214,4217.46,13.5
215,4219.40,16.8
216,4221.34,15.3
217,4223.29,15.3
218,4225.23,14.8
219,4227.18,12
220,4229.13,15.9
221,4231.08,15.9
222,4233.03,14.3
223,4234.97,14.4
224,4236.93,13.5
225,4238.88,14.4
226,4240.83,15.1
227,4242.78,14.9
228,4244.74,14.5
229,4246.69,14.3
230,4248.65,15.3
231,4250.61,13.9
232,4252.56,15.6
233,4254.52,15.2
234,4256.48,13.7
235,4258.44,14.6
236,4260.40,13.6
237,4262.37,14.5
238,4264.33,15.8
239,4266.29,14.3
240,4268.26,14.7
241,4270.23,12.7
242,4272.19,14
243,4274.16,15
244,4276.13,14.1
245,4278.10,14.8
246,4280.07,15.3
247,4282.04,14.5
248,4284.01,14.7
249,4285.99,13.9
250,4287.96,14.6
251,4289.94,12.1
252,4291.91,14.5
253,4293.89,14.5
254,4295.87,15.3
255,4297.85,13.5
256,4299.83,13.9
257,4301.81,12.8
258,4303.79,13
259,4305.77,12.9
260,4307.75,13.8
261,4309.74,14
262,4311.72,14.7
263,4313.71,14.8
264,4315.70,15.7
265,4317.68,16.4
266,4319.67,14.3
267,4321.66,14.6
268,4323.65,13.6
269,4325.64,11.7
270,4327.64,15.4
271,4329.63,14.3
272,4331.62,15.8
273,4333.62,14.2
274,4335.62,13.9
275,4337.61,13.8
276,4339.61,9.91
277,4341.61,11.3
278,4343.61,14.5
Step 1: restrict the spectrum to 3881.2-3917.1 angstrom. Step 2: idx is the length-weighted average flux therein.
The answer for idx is 12.8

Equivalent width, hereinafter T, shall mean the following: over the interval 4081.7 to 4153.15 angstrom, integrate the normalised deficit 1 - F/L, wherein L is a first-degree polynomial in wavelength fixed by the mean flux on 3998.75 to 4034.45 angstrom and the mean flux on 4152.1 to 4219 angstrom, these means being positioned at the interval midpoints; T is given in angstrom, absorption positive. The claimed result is 2.1 angstrom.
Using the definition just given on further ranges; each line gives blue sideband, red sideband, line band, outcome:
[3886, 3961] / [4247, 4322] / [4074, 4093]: -3.3 angstrom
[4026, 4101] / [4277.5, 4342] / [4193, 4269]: -2.2 angstrom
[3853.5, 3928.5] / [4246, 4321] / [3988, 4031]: -4.4 angstrom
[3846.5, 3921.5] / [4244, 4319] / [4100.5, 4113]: 1.0 angstrom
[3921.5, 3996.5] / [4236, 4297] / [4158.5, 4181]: -2.4 angstrom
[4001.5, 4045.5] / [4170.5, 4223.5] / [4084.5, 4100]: 0.2 angstrom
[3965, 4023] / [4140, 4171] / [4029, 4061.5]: -3.0 angstrom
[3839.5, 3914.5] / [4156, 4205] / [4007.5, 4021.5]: -1.2 angstrom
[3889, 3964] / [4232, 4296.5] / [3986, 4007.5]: -3.8 angstrom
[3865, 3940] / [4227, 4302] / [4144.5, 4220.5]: -4.7 angstrom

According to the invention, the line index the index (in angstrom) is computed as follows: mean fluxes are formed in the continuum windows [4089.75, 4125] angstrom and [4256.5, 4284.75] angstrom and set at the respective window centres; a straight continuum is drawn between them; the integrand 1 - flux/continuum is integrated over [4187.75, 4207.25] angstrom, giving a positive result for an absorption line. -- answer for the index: -0.9 angstrom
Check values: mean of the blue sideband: 14.1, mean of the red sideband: 14.4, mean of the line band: 15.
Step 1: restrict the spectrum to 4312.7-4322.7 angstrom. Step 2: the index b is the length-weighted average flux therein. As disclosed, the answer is 15.2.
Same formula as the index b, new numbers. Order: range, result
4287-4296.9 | 14.2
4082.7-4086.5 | 15.8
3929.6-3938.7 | 7.07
